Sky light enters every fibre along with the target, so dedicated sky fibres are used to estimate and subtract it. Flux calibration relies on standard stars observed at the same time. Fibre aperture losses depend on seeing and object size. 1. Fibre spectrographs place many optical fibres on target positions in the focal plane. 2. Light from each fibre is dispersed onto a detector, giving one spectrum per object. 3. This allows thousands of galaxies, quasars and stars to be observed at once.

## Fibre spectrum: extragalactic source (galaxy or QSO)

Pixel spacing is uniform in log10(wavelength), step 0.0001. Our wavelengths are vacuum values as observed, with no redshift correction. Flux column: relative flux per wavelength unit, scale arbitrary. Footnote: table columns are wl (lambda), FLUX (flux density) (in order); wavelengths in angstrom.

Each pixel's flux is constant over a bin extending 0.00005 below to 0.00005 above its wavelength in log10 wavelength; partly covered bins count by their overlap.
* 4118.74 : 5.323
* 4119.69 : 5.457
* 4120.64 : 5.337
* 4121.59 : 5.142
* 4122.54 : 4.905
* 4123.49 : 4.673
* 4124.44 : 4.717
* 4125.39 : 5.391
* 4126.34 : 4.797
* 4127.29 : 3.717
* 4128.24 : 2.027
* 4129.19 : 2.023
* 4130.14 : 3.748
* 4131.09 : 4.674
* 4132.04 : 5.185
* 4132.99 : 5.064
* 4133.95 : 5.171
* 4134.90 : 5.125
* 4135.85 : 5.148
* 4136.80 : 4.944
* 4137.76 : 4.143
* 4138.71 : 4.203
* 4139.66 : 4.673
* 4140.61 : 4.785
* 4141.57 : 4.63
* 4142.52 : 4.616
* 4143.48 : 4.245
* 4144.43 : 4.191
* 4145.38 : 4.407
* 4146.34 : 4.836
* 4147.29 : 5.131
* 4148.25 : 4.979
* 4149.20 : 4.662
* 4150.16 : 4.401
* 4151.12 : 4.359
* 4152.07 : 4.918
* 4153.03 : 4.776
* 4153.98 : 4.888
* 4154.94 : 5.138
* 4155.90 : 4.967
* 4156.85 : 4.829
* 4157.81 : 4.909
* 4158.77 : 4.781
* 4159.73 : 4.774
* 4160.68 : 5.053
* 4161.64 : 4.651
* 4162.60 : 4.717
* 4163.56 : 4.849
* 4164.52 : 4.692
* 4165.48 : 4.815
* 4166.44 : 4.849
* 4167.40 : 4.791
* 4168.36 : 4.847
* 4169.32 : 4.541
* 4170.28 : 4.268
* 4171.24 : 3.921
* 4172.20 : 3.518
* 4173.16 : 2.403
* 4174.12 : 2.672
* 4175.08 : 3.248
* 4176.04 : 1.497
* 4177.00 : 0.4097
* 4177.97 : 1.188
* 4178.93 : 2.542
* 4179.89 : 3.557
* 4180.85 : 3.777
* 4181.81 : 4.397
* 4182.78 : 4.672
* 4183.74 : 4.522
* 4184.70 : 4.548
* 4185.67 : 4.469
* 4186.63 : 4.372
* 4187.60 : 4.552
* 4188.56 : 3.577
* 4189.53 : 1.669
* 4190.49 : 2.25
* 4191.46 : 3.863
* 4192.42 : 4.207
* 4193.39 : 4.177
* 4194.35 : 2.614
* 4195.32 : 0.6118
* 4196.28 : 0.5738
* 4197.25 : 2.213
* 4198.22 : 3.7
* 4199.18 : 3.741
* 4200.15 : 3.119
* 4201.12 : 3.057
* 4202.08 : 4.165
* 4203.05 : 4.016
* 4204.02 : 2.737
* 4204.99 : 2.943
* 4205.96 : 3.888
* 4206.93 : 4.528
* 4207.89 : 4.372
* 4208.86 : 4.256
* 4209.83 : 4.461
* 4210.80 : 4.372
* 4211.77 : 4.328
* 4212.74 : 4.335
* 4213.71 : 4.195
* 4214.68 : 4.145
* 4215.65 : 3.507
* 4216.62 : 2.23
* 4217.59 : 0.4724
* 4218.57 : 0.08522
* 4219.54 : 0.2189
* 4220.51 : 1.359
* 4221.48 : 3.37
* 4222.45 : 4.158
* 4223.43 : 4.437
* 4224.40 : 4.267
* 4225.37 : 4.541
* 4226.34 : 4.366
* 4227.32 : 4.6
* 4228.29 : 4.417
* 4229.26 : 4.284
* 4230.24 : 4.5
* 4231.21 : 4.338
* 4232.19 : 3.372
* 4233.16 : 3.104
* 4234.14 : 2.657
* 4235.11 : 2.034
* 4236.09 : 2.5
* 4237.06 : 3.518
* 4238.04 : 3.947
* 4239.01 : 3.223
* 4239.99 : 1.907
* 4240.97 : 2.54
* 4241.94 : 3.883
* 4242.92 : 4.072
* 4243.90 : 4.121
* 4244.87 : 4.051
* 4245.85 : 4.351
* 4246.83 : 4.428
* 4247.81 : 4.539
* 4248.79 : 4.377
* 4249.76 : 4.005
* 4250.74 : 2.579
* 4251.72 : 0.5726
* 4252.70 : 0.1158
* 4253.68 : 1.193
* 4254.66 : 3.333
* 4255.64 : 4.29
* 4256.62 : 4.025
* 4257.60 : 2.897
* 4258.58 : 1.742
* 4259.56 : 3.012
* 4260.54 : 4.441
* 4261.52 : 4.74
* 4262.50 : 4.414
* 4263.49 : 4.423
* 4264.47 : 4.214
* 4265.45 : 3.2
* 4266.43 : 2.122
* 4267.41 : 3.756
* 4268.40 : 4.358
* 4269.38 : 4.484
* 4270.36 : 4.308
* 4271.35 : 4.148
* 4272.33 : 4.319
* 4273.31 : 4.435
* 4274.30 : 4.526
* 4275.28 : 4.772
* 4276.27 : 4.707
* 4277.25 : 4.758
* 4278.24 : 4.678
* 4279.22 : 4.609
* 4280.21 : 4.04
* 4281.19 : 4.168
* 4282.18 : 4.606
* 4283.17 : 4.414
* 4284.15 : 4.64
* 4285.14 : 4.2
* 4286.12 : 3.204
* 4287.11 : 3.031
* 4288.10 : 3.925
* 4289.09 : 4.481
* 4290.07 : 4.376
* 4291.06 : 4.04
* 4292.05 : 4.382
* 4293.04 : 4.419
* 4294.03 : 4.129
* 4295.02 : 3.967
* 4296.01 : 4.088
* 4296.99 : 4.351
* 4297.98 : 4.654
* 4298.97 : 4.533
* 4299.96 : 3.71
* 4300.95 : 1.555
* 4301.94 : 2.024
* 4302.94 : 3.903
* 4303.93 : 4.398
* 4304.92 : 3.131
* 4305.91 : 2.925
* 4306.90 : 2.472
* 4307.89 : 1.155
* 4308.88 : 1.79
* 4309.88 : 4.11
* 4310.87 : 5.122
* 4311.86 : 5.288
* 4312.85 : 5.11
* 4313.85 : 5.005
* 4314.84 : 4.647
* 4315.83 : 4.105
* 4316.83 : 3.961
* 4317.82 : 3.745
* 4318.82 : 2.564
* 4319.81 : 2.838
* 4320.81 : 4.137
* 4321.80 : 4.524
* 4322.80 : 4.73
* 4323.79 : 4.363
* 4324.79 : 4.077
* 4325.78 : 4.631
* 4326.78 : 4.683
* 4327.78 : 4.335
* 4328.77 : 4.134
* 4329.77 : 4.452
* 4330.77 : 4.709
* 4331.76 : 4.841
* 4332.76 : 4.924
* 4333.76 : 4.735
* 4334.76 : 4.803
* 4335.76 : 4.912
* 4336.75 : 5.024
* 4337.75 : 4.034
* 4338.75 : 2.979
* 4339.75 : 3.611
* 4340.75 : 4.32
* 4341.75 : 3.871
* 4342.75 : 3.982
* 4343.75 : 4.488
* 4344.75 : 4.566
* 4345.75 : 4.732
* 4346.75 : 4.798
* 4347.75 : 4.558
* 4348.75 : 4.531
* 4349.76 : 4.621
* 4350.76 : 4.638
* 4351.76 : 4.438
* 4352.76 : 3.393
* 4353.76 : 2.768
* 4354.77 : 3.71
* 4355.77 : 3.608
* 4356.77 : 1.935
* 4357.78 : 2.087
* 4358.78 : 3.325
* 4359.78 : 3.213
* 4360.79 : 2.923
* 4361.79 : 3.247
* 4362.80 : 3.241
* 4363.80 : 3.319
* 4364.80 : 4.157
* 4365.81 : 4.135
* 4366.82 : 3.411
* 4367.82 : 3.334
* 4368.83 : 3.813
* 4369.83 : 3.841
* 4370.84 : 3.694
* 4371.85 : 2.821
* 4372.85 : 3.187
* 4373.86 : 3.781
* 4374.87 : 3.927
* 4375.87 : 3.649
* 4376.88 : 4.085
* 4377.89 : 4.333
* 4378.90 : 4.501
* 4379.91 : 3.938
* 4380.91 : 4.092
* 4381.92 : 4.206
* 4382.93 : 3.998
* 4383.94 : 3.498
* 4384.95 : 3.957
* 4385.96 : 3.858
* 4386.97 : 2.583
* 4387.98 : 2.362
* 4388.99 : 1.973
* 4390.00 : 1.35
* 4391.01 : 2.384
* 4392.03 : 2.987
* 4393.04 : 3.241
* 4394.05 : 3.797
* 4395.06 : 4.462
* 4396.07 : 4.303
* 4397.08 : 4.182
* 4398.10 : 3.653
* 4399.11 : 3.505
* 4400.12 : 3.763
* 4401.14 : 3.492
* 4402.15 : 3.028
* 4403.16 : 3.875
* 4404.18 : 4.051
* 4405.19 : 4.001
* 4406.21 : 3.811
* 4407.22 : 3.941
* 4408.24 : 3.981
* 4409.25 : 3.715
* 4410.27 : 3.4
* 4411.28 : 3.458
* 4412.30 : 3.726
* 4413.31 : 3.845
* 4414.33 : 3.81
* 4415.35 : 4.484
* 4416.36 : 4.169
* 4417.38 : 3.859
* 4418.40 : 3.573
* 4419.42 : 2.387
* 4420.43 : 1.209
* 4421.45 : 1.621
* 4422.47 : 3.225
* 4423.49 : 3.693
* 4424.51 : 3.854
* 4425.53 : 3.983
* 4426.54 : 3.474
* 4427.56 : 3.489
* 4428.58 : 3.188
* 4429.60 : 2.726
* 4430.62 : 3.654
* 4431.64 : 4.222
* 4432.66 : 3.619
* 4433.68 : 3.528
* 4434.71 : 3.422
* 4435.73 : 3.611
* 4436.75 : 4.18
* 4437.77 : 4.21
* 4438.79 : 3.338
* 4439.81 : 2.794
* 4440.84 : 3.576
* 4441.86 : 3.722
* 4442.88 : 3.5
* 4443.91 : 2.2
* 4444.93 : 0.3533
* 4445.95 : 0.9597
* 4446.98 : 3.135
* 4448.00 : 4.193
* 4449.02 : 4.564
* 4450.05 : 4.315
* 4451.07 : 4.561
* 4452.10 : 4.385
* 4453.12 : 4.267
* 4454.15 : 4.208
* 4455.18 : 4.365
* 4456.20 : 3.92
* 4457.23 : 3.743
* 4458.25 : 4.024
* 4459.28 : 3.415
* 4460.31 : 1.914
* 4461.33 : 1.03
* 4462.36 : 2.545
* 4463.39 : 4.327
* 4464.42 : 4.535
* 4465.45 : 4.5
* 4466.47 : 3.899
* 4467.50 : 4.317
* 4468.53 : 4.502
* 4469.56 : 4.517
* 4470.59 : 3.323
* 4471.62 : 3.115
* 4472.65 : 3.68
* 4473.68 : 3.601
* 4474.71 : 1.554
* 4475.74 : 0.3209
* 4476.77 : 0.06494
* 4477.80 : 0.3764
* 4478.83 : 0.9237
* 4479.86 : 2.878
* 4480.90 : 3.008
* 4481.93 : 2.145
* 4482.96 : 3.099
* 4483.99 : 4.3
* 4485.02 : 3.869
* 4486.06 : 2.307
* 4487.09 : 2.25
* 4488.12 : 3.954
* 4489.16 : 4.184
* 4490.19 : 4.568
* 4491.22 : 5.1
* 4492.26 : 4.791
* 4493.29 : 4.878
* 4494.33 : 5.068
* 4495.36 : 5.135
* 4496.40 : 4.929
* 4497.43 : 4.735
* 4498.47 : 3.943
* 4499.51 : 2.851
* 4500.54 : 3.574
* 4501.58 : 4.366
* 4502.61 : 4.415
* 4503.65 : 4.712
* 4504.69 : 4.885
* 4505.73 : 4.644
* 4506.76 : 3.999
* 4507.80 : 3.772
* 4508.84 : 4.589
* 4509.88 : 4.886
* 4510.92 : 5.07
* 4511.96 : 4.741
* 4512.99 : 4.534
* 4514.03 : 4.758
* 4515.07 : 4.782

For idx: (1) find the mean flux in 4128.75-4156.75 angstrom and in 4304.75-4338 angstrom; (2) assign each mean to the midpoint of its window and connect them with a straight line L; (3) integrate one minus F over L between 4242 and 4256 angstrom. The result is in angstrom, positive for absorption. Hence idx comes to 3.4 angstrom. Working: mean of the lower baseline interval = 4.63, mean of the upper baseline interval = 4.13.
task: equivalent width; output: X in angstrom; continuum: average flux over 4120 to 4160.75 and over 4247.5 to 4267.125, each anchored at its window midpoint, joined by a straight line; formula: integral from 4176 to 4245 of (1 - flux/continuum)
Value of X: 7.4 angstrom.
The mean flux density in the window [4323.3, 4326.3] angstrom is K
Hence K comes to 4.36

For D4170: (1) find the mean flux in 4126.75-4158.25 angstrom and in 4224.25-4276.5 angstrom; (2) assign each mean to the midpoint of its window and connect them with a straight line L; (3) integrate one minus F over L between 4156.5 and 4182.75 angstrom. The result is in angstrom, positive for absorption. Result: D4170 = 2.7 angstrom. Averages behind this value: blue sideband 4.53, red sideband 3.64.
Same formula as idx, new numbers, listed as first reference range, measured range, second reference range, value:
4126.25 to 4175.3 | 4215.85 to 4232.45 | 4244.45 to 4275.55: 2.75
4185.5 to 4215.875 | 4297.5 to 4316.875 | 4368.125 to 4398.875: -0.75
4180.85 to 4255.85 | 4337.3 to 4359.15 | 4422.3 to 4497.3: -2.82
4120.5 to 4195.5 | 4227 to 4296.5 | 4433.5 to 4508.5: 3.24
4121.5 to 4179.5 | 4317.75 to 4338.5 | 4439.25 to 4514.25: -2.21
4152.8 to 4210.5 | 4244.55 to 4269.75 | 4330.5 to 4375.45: 2.49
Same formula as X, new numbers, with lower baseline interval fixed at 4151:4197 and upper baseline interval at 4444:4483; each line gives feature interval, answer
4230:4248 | 0.79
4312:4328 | -3.57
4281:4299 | -3.28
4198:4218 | 0.45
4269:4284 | -3.77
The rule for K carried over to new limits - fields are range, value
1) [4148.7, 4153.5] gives 4.62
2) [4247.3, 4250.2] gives 4.32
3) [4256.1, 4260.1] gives 2.95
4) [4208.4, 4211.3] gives 4.36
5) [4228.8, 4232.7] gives 4.11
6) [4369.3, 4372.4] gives 3.46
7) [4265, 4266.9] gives 2.66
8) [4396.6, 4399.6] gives 3.77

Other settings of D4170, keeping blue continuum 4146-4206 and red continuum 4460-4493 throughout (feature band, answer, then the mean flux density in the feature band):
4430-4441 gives -1.4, 3.64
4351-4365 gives 0.7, 3.25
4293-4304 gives -0.7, 3.76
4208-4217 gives -0.6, 4.02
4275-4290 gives -2.9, 4.28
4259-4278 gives -2.9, 4.16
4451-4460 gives -2.4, 4.02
